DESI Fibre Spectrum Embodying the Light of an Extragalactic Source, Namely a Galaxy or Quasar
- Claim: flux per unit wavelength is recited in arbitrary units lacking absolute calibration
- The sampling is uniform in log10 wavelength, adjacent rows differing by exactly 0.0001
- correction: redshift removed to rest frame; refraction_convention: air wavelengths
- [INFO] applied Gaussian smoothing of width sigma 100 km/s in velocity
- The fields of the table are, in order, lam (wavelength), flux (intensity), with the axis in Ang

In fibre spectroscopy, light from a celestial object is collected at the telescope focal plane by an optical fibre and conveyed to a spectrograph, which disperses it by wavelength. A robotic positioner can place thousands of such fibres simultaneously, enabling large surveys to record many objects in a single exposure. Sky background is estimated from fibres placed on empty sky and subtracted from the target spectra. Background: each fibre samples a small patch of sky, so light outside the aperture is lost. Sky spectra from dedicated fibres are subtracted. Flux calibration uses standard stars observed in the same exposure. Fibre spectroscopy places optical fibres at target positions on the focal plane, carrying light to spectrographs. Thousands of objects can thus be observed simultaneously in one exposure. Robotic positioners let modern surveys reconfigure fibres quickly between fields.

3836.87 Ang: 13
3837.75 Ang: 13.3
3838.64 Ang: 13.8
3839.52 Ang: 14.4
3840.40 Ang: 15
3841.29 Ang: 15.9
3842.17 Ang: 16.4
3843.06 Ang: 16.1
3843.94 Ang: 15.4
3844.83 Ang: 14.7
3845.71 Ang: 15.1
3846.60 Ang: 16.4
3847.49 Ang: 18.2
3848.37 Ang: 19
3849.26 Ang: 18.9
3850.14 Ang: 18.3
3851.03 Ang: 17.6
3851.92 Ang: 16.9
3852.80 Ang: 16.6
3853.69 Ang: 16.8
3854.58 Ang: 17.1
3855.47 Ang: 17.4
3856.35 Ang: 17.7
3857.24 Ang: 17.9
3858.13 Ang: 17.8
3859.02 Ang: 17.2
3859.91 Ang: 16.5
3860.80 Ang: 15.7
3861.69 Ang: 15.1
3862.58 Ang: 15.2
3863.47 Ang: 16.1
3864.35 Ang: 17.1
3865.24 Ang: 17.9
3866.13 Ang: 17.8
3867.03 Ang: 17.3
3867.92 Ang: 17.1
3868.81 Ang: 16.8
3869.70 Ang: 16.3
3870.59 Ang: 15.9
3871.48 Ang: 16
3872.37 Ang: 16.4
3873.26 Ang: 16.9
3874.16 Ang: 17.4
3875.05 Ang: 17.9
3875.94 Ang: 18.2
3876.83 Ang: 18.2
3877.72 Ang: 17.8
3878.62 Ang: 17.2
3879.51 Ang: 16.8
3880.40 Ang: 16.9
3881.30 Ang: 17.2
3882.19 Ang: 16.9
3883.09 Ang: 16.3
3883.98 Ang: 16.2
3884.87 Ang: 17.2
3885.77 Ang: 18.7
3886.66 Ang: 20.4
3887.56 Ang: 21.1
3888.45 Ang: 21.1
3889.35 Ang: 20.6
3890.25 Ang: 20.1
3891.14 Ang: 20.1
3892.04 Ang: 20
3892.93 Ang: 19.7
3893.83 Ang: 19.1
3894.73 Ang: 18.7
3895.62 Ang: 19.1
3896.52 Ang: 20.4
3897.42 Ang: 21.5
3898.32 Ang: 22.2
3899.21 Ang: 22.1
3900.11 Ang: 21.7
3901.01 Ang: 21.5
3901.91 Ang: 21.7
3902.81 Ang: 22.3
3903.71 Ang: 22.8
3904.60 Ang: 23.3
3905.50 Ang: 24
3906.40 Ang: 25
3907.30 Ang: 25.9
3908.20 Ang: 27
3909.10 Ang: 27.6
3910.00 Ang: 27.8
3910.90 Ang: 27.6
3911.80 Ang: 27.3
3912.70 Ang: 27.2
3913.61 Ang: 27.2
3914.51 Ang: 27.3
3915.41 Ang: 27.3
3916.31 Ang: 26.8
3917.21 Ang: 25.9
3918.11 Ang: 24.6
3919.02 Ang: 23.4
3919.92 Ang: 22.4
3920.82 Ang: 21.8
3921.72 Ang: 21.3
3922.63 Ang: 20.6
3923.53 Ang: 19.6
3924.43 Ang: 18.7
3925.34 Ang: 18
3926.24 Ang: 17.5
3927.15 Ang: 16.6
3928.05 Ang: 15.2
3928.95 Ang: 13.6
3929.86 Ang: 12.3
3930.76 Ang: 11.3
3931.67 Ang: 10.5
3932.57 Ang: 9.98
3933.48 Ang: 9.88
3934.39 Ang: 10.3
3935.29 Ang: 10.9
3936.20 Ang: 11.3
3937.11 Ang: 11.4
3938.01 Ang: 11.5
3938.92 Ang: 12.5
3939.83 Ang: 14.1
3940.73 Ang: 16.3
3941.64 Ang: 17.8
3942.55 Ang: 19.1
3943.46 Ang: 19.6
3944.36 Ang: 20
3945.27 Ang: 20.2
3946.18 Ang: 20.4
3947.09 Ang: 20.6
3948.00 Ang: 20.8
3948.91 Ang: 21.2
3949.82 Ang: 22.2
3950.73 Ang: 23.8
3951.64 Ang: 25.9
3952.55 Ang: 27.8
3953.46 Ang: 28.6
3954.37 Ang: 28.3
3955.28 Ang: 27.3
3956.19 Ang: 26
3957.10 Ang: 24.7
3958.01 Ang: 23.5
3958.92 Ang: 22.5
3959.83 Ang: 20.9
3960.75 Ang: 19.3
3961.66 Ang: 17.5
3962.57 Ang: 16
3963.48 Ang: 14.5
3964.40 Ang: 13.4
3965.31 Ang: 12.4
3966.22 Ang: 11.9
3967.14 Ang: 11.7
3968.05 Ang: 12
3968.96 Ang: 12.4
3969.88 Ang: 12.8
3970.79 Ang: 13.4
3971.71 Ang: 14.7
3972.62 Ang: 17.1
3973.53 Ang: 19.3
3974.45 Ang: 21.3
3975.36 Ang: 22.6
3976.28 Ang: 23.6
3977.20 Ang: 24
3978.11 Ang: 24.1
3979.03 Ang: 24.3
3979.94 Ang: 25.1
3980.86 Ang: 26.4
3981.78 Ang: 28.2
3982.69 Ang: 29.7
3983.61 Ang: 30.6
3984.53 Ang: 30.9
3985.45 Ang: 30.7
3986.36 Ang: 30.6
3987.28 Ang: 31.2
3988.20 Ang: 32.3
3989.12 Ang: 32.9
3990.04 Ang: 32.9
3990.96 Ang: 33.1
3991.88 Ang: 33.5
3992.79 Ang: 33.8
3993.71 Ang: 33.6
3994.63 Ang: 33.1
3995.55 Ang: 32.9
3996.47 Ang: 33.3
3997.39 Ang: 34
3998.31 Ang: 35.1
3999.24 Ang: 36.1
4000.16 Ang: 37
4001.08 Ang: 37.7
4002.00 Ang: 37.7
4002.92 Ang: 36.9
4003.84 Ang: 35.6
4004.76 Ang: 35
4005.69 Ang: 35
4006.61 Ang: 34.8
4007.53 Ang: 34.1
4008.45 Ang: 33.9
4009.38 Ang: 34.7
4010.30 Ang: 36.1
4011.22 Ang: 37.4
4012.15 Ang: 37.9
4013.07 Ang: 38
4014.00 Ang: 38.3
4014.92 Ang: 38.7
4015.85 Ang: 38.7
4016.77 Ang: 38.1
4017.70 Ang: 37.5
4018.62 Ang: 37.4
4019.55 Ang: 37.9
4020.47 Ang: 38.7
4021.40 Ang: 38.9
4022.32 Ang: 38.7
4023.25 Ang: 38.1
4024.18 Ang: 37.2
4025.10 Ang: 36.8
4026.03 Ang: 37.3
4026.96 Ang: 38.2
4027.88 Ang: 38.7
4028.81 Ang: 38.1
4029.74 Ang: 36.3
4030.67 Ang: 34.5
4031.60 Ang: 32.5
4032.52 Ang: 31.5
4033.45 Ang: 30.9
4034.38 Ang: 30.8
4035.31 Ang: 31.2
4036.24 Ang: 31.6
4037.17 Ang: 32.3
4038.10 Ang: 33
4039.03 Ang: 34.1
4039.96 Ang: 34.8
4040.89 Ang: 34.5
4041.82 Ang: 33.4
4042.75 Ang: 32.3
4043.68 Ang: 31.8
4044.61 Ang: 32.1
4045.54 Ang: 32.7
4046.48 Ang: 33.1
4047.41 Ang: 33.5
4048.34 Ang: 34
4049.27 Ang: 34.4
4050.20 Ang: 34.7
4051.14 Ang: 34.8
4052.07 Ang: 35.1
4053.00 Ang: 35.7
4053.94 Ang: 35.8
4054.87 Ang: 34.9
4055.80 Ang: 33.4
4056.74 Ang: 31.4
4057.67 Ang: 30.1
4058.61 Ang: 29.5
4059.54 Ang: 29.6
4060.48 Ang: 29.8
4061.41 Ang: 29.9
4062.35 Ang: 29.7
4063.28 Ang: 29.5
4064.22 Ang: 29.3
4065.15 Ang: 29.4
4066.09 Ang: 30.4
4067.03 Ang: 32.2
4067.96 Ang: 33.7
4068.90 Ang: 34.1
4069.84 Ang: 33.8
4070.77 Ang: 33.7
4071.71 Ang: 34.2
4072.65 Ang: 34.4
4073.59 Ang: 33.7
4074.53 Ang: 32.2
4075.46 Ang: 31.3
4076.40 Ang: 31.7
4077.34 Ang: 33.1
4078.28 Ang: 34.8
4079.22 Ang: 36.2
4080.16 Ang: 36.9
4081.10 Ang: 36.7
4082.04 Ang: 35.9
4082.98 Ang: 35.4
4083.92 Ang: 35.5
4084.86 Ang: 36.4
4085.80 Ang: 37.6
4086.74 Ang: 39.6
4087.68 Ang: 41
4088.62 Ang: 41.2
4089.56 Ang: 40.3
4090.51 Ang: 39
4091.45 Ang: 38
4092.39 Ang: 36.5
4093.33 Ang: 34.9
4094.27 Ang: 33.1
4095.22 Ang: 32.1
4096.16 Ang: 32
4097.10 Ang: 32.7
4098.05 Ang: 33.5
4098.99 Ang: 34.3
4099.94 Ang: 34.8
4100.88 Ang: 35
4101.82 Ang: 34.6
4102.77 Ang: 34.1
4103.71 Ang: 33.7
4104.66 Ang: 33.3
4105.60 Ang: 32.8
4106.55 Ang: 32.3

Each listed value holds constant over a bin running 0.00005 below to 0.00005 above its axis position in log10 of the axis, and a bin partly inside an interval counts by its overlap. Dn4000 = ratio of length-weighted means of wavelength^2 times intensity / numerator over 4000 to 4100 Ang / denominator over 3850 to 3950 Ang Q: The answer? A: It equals 1.98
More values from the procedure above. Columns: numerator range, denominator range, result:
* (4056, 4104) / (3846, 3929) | 1.89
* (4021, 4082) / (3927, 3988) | 1.80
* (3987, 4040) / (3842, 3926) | 1.91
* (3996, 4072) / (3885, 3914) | 1.63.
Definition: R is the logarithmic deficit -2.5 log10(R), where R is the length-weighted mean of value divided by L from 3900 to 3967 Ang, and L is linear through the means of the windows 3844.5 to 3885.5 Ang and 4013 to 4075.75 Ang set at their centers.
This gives 0.15 mag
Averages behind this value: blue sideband 17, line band 20.2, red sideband 34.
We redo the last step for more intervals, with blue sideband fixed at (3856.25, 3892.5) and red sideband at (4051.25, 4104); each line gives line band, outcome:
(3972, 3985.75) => 0.047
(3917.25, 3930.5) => 0.132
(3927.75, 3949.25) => 0.459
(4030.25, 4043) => -0.066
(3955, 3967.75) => 0.309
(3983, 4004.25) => -0.229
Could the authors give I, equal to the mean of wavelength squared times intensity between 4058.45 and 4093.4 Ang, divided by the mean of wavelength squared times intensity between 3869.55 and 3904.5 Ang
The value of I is 1.98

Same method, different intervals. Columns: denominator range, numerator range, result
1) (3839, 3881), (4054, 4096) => 2.25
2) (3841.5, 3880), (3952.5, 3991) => 1.42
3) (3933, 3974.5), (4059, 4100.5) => 2.02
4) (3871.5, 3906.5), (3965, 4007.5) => 1.49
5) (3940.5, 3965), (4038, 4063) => 1.61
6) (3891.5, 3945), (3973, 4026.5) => 1.75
